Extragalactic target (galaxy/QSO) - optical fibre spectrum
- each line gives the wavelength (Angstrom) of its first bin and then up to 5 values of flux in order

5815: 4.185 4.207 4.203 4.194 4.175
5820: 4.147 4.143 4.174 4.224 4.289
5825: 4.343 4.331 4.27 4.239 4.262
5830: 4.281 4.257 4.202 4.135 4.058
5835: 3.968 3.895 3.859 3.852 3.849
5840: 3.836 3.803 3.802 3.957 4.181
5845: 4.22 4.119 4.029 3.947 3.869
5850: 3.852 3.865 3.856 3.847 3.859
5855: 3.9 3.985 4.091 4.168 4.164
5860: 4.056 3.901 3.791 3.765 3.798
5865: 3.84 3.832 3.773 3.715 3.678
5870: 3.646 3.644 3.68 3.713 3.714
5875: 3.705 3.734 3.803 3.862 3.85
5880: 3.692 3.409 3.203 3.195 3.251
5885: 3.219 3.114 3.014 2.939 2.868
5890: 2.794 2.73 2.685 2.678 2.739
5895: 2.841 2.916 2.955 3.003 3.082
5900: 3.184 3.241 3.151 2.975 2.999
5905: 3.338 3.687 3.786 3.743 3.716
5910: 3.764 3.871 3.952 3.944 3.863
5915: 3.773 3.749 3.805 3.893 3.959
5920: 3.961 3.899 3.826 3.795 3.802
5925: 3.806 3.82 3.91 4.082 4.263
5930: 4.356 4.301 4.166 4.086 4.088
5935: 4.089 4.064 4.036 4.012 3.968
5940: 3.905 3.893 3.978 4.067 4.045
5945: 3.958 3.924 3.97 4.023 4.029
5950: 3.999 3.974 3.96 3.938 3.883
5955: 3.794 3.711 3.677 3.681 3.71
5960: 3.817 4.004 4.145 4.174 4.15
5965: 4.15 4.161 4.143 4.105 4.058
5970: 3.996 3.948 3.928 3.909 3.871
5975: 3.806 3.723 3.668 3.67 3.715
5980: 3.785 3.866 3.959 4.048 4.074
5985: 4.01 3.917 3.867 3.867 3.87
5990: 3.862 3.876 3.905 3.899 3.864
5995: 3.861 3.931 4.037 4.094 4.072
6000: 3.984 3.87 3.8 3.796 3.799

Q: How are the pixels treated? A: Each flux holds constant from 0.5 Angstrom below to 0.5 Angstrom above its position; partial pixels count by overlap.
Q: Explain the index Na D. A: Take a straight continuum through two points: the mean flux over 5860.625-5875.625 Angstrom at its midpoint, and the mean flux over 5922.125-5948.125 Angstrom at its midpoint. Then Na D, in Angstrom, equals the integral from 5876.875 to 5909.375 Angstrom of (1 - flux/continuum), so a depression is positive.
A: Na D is 5.5 Angstrom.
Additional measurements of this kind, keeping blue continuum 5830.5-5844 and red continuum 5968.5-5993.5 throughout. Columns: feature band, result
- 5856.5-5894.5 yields 4.18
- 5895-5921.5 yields 2.65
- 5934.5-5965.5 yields -0.45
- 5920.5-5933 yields -0.29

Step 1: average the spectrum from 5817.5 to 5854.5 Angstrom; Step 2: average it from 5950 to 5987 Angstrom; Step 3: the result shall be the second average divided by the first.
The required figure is 1.0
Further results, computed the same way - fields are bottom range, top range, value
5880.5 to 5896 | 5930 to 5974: 1.34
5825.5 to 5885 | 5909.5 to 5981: 1.02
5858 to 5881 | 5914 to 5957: 1.05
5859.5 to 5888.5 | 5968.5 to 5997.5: 1.08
